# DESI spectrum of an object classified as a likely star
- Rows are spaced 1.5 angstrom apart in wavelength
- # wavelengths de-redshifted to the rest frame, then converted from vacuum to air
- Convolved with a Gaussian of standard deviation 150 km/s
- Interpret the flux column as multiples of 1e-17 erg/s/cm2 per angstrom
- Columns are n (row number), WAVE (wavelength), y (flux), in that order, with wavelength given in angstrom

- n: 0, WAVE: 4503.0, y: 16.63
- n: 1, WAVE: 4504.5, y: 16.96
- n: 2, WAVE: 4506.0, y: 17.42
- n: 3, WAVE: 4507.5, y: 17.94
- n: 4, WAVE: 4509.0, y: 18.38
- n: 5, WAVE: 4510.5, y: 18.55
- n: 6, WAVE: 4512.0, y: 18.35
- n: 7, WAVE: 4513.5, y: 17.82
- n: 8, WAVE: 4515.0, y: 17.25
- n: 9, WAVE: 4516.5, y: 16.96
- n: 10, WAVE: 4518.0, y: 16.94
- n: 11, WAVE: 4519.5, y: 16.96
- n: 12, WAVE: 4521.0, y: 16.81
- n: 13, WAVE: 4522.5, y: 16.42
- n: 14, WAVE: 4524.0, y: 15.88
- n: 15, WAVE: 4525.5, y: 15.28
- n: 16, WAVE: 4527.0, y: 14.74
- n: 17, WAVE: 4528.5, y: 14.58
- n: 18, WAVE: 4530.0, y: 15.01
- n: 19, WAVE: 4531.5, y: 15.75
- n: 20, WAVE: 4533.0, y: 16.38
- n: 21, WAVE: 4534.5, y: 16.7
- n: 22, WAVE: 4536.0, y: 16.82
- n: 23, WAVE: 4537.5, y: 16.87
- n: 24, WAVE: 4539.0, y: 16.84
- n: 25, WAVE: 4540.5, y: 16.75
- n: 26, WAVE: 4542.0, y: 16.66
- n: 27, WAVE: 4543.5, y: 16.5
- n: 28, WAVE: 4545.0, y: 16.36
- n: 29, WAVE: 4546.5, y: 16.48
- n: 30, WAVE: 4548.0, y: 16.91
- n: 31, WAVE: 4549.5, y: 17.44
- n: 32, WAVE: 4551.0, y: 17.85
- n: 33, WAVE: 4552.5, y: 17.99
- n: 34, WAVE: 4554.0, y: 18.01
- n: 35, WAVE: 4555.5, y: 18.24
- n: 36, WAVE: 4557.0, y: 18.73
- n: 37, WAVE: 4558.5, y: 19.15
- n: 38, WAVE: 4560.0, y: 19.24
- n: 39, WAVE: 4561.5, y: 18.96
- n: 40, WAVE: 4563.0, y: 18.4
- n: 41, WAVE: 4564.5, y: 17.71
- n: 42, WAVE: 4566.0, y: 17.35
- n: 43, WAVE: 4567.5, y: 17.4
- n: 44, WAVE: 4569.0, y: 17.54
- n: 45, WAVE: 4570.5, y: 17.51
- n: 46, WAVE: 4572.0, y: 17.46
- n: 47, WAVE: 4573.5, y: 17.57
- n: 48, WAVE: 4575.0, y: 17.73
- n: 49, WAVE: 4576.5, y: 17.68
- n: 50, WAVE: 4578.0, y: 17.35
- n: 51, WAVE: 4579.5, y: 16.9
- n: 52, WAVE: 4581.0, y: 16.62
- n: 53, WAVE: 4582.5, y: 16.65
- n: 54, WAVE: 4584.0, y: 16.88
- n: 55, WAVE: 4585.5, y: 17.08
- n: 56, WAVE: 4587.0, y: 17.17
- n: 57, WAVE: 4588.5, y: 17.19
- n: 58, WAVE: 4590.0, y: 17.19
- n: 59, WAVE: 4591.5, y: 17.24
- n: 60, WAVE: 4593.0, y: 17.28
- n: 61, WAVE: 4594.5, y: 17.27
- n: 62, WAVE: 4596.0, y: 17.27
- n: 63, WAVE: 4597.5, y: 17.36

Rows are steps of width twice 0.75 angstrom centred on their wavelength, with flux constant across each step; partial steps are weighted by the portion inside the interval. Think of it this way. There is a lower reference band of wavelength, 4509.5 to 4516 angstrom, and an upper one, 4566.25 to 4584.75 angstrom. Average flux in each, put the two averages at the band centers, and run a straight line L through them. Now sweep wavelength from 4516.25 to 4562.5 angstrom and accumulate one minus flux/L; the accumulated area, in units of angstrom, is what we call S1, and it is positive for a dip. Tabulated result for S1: 2.0 angstrom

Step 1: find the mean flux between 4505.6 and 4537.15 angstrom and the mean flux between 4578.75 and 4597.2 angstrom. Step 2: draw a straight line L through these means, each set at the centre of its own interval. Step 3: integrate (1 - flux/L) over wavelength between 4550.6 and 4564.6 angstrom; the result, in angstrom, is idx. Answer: -1.3 angstrom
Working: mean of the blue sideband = 16.7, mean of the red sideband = 17.1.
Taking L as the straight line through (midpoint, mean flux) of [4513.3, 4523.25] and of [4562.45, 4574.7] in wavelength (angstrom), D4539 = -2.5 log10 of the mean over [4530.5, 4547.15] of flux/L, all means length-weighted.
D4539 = 0.05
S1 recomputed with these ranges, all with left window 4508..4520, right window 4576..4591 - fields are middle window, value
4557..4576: -0.9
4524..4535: 1.3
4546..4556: -0.1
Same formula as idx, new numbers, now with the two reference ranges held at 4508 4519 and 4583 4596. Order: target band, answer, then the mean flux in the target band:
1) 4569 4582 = -0.06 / 17.3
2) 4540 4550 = 0.45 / 16.7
